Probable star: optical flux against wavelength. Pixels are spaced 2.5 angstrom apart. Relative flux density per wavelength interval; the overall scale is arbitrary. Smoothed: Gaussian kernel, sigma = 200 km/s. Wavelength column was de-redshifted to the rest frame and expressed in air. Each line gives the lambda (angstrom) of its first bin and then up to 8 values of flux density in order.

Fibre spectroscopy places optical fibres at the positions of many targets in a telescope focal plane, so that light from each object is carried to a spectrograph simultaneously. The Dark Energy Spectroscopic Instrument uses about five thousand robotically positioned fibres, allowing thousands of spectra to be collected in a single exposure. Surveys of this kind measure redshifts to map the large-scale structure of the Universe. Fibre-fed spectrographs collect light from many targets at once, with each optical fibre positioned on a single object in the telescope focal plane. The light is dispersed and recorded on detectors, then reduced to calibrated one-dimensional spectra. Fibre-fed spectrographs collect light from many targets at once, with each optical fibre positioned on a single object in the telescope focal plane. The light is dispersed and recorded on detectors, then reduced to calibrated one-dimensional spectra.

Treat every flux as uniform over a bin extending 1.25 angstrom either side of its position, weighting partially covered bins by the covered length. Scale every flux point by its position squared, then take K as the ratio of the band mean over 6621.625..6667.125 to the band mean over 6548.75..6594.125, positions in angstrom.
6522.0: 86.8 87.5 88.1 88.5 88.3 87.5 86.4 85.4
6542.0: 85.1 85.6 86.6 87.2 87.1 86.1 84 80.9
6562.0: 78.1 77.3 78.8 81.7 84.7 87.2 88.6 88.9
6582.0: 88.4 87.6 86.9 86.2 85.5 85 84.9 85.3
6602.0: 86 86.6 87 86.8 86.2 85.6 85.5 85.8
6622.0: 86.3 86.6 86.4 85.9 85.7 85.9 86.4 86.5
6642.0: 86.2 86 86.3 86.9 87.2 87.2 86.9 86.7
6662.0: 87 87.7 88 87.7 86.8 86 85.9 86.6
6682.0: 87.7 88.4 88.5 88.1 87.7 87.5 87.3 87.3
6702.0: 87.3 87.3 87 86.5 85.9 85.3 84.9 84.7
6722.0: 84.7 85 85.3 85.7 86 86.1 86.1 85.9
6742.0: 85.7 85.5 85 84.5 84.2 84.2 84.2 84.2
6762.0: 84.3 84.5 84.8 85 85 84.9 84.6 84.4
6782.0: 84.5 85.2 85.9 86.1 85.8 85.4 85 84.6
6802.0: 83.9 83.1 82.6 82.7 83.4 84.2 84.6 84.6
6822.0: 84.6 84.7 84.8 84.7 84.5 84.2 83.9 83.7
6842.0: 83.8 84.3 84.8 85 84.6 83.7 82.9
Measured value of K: 1.0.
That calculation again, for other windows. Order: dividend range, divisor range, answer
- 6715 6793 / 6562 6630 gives 1.04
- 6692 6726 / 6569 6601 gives 1.04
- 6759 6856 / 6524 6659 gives 1.05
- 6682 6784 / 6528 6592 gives 1.06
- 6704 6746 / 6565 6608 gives 1.04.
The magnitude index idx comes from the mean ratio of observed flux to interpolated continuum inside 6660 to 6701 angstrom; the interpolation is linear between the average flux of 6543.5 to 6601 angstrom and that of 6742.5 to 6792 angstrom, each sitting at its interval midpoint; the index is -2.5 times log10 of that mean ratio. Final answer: -0.032 mag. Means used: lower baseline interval 84.9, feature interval 87.4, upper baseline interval 84.8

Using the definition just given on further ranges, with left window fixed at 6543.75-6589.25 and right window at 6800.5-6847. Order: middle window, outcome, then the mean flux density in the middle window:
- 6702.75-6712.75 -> -0.03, 86.7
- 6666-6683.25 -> -0.03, 86.9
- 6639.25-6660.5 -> -0.03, 86.7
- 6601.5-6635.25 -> -0.02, 86.2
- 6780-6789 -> -0.01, 85.2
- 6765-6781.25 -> -0.01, 84.8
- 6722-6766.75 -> -0.01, 85.1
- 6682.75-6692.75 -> -0.05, 88.2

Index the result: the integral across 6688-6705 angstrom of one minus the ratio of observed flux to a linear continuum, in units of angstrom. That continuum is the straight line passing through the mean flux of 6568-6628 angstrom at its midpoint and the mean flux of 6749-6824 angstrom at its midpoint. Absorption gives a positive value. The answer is -0.44 angstrom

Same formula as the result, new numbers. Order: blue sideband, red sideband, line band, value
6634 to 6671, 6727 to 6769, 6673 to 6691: -0.2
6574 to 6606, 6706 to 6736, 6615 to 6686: -0.4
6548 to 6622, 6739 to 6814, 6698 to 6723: -0.4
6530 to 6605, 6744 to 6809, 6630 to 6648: -0.2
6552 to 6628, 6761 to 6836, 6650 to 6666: -0.4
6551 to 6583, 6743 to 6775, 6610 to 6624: -0.3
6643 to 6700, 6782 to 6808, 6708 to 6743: 0.2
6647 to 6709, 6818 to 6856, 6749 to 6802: 0.4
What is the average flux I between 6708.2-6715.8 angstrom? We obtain 85.9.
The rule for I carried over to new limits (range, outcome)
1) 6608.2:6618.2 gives 86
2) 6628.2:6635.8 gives 85.8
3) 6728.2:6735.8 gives 85.9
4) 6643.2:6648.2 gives 86.1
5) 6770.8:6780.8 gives 84.7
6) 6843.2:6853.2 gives 84.7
